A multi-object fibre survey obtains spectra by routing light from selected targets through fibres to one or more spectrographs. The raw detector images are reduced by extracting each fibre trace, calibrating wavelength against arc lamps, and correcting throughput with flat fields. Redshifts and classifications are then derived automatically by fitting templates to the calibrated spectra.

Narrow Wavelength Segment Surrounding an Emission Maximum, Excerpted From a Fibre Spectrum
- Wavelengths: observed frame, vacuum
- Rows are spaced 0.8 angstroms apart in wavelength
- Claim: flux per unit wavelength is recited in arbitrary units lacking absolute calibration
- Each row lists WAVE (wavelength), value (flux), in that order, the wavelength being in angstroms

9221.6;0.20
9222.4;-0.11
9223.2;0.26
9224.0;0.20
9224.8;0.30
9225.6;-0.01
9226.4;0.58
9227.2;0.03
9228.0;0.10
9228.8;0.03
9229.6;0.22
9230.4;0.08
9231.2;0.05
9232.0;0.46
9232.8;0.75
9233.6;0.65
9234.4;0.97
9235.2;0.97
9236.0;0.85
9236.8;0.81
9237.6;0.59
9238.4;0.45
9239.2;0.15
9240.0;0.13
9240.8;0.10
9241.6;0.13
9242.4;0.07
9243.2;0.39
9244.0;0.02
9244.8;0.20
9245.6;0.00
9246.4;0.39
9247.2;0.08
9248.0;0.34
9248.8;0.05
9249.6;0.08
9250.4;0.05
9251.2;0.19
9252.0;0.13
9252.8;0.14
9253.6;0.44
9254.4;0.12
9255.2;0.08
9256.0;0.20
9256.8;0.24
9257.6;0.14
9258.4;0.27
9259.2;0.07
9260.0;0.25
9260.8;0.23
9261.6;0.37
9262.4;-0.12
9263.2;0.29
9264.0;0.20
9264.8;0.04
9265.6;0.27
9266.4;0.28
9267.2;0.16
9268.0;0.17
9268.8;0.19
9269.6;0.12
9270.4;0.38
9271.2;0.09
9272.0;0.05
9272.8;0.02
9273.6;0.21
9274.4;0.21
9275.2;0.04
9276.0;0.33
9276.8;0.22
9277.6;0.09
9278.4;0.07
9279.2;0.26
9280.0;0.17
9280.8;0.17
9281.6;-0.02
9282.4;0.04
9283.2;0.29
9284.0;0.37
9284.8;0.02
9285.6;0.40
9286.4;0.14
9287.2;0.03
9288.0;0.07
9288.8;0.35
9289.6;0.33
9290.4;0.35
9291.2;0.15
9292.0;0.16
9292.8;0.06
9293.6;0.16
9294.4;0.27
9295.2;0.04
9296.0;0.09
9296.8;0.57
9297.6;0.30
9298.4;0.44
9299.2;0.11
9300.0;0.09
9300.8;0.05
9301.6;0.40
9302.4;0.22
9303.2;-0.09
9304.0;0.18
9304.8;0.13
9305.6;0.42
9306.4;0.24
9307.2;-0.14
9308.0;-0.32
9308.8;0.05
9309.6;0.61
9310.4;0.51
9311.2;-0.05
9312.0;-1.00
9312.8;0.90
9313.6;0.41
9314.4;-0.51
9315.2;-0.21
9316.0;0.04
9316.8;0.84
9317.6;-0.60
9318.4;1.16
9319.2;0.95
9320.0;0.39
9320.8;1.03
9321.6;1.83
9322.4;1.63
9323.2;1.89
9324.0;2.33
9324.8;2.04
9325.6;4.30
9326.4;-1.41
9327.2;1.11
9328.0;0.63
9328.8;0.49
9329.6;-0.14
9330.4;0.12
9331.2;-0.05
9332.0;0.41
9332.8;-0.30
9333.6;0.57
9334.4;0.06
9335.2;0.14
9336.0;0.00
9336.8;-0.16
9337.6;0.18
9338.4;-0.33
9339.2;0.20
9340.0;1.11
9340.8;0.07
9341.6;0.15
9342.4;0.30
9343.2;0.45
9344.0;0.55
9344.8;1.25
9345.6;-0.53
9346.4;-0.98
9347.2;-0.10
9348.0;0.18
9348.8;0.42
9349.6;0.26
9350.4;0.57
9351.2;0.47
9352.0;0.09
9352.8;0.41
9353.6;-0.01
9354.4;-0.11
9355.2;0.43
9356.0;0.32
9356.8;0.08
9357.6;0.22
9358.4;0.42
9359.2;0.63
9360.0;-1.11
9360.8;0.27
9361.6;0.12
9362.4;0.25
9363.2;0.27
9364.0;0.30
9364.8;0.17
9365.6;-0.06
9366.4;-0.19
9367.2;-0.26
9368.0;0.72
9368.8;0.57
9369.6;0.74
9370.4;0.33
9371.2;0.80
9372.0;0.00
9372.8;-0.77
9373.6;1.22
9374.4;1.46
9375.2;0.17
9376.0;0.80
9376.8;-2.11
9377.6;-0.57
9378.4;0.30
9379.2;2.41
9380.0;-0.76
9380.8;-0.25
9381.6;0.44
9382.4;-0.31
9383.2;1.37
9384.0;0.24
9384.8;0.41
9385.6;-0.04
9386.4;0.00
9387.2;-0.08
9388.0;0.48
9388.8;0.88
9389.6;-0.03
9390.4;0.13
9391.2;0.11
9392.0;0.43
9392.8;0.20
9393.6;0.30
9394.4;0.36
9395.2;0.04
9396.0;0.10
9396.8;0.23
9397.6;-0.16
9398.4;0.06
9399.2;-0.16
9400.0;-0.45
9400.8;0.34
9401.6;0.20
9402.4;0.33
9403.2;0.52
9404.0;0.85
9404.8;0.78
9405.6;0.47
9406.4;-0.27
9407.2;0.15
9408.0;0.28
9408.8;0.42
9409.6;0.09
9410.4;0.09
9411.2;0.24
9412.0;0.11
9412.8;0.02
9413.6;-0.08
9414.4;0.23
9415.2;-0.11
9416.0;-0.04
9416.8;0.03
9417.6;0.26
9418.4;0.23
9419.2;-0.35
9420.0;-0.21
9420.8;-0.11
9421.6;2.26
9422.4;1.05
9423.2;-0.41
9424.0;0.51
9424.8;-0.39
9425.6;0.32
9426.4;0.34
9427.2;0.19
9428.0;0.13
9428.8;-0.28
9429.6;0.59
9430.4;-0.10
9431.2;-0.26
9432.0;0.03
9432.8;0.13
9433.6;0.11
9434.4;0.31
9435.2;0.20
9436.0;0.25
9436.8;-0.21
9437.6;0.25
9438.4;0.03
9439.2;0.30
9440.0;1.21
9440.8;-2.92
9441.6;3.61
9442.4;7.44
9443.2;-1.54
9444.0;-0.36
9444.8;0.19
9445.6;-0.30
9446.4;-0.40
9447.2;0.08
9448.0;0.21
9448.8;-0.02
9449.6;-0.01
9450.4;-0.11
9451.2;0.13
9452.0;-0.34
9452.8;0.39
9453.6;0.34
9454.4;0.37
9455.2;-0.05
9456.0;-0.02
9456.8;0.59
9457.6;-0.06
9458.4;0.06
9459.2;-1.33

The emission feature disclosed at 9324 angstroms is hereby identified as [O III] 5007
